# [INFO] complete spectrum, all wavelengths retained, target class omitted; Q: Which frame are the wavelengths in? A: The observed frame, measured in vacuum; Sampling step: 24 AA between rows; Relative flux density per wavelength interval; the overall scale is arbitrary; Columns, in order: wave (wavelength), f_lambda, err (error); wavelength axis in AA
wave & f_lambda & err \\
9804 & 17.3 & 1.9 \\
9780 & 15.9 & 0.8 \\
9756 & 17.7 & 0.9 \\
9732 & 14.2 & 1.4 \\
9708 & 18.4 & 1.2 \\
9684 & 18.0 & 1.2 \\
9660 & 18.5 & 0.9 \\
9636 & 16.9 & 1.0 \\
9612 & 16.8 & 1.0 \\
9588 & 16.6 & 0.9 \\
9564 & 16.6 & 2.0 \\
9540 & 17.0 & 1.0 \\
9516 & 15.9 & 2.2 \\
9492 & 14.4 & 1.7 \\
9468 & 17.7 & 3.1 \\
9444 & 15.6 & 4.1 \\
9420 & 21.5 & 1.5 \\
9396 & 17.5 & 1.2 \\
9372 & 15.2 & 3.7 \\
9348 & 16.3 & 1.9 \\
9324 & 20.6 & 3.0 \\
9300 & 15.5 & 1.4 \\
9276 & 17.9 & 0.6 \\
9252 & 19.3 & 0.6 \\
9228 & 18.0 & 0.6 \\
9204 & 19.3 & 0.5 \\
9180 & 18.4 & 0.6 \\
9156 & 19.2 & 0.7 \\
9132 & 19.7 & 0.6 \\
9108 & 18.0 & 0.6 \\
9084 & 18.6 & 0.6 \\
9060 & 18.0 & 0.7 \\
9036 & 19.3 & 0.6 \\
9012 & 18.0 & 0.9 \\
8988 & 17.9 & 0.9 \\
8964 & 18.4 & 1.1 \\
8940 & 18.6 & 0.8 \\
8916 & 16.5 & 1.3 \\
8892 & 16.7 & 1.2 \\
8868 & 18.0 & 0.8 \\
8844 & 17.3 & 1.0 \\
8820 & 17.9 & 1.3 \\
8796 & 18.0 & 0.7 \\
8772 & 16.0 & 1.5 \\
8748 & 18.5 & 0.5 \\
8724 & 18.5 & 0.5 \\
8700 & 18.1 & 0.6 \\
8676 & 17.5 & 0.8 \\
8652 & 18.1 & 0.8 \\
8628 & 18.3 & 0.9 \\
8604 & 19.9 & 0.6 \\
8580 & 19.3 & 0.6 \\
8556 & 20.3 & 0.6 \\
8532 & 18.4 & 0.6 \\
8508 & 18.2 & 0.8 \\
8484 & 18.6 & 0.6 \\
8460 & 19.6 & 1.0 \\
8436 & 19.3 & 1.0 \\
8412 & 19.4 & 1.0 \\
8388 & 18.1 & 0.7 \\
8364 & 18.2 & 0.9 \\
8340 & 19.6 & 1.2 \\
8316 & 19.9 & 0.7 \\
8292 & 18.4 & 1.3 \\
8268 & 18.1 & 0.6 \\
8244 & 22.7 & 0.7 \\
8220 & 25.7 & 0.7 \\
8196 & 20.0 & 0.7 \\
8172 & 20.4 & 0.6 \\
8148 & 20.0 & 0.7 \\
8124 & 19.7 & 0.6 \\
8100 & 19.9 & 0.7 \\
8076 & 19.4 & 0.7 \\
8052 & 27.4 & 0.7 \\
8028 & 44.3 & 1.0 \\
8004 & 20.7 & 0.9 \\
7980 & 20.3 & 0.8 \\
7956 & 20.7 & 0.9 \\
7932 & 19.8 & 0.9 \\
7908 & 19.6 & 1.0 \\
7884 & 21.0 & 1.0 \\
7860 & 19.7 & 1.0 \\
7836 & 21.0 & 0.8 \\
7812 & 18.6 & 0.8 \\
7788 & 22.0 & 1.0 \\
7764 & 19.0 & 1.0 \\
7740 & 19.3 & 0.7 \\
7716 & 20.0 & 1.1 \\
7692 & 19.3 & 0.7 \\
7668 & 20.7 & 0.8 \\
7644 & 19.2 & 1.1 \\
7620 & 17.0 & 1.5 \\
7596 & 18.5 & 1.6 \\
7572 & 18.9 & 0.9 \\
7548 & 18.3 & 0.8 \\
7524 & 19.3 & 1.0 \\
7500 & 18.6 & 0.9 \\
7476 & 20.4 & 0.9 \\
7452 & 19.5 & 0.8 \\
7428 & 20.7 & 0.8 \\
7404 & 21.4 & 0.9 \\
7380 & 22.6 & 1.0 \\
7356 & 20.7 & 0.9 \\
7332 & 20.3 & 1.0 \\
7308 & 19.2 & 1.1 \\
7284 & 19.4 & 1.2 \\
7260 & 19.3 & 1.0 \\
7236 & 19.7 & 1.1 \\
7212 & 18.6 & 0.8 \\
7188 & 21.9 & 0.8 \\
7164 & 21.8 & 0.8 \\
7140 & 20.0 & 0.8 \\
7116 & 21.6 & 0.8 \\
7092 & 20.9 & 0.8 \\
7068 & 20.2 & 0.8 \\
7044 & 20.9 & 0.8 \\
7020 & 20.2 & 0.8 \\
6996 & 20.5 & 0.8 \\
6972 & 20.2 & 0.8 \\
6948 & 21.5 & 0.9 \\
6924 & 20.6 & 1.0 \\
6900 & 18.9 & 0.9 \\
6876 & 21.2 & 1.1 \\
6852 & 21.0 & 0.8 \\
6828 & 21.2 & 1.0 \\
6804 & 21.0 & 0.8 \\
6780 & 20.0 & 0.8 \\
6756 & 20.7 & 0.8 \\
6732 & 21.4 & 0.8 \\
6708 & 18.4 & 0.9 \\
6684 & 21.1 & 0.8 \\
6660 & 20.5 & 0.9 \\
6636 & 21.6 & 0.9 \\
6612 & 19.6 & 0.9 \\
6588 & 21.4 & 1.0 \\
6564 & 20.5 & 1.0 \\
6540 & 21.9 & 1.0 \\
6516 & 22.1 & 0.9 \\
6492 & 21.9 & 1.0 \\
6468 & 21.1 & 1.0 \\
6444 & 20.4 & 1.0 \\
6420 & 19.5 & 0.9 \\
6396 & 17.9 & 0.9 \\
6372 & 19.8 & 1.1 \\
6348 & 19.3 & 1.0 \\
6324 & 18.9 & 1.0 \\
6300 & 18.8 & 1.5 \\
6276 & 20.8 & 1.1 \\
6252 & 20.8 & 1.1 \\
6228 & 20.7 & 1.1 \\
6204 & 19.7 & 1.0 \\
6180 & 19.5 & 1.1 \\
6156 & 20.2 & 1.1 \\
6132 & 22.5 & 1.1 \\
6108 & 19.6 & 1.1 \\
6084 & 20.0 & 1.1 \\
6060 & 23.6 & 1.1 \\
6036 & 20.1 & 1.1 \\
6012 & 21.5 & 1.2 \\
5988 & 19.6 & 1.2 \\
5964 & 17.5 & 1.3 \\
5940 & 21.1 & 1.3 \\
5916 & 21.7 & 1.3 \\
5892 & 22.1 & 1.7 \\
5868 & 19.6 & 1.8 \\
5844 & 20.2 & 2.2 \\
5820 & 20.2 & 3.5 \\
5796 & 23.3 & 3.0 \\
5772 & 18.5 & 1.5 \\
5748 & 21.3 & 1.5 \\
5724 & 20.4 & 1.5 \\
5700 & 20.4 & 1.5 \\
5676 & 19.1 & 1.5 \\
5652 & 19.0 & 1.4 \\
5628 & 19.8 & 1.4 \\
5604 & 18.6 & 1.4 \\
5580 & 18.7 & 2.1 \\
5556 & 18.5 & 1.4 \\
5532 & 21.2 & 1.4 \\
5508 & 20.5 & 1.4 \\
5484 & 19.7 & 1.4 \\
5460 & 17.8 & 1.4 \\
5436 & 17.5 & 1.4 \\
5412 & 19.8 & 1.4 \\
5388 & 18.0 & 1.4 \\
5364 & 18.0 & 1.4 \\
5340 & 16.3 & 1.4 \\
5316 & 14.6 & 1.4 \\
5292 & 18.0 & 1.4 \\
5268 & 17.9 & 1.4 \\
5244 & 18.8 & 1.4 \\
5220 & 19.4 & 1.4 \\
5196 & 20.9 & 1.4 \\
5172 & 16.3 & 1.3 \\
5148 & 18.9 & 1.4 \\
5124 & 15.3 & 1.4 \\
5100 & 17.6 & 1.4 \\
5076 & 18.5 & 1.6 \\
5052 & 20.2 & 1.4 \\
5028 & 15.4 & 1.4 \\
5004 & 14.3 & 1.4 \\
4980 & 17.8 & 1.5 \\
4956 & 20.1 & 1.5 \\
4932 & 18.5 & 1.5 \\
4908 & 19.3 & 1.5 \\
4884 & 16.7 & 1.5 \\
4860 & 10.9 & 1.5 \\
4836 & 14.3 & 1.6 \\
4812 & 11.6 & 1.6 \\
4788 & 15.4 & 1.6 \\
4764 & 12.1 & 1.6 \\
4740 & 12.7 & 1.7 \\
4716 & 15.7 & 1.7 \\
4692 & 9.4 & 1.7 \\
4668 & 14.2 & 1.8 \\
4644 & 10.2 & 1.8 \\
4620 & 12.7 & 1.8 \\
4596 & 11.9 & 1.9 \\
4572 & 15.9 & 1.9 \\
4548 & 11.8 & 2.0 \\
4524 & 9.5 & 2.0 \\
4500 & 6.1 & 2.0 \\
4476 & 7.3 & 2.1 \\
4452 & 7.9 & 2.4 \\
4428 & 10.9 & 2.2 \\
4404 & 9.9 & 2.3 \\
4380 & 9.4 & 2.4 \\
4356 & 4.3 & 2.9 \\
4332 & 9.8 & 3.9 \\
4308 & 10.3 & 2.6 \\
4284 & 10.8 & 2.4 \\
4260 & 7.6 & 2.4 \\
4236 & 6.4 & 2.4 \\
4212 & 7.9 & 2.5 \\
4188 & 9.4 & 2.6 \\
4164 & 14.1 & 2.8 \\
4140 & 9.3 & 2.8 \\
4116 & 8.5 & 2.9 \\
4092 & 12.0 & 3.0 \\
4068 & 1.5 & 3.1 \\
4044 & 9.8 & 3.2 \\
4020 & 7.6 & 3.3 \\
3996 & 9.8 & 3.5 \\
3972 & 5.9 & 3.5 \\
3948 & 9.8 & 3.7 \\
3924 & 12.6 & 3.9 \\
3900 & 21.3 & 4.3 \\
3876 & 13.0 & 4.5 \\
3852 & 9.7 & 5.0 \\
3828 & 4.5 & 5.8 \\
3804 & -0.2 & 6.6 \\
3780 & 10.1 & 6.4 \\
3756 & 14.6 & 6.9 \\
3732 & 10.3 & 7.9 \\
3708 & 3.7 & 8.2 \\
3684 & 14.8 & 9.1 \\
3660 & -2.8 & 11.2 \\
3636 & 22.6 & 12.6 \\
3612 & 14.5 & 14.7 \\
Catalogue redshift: 0.22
